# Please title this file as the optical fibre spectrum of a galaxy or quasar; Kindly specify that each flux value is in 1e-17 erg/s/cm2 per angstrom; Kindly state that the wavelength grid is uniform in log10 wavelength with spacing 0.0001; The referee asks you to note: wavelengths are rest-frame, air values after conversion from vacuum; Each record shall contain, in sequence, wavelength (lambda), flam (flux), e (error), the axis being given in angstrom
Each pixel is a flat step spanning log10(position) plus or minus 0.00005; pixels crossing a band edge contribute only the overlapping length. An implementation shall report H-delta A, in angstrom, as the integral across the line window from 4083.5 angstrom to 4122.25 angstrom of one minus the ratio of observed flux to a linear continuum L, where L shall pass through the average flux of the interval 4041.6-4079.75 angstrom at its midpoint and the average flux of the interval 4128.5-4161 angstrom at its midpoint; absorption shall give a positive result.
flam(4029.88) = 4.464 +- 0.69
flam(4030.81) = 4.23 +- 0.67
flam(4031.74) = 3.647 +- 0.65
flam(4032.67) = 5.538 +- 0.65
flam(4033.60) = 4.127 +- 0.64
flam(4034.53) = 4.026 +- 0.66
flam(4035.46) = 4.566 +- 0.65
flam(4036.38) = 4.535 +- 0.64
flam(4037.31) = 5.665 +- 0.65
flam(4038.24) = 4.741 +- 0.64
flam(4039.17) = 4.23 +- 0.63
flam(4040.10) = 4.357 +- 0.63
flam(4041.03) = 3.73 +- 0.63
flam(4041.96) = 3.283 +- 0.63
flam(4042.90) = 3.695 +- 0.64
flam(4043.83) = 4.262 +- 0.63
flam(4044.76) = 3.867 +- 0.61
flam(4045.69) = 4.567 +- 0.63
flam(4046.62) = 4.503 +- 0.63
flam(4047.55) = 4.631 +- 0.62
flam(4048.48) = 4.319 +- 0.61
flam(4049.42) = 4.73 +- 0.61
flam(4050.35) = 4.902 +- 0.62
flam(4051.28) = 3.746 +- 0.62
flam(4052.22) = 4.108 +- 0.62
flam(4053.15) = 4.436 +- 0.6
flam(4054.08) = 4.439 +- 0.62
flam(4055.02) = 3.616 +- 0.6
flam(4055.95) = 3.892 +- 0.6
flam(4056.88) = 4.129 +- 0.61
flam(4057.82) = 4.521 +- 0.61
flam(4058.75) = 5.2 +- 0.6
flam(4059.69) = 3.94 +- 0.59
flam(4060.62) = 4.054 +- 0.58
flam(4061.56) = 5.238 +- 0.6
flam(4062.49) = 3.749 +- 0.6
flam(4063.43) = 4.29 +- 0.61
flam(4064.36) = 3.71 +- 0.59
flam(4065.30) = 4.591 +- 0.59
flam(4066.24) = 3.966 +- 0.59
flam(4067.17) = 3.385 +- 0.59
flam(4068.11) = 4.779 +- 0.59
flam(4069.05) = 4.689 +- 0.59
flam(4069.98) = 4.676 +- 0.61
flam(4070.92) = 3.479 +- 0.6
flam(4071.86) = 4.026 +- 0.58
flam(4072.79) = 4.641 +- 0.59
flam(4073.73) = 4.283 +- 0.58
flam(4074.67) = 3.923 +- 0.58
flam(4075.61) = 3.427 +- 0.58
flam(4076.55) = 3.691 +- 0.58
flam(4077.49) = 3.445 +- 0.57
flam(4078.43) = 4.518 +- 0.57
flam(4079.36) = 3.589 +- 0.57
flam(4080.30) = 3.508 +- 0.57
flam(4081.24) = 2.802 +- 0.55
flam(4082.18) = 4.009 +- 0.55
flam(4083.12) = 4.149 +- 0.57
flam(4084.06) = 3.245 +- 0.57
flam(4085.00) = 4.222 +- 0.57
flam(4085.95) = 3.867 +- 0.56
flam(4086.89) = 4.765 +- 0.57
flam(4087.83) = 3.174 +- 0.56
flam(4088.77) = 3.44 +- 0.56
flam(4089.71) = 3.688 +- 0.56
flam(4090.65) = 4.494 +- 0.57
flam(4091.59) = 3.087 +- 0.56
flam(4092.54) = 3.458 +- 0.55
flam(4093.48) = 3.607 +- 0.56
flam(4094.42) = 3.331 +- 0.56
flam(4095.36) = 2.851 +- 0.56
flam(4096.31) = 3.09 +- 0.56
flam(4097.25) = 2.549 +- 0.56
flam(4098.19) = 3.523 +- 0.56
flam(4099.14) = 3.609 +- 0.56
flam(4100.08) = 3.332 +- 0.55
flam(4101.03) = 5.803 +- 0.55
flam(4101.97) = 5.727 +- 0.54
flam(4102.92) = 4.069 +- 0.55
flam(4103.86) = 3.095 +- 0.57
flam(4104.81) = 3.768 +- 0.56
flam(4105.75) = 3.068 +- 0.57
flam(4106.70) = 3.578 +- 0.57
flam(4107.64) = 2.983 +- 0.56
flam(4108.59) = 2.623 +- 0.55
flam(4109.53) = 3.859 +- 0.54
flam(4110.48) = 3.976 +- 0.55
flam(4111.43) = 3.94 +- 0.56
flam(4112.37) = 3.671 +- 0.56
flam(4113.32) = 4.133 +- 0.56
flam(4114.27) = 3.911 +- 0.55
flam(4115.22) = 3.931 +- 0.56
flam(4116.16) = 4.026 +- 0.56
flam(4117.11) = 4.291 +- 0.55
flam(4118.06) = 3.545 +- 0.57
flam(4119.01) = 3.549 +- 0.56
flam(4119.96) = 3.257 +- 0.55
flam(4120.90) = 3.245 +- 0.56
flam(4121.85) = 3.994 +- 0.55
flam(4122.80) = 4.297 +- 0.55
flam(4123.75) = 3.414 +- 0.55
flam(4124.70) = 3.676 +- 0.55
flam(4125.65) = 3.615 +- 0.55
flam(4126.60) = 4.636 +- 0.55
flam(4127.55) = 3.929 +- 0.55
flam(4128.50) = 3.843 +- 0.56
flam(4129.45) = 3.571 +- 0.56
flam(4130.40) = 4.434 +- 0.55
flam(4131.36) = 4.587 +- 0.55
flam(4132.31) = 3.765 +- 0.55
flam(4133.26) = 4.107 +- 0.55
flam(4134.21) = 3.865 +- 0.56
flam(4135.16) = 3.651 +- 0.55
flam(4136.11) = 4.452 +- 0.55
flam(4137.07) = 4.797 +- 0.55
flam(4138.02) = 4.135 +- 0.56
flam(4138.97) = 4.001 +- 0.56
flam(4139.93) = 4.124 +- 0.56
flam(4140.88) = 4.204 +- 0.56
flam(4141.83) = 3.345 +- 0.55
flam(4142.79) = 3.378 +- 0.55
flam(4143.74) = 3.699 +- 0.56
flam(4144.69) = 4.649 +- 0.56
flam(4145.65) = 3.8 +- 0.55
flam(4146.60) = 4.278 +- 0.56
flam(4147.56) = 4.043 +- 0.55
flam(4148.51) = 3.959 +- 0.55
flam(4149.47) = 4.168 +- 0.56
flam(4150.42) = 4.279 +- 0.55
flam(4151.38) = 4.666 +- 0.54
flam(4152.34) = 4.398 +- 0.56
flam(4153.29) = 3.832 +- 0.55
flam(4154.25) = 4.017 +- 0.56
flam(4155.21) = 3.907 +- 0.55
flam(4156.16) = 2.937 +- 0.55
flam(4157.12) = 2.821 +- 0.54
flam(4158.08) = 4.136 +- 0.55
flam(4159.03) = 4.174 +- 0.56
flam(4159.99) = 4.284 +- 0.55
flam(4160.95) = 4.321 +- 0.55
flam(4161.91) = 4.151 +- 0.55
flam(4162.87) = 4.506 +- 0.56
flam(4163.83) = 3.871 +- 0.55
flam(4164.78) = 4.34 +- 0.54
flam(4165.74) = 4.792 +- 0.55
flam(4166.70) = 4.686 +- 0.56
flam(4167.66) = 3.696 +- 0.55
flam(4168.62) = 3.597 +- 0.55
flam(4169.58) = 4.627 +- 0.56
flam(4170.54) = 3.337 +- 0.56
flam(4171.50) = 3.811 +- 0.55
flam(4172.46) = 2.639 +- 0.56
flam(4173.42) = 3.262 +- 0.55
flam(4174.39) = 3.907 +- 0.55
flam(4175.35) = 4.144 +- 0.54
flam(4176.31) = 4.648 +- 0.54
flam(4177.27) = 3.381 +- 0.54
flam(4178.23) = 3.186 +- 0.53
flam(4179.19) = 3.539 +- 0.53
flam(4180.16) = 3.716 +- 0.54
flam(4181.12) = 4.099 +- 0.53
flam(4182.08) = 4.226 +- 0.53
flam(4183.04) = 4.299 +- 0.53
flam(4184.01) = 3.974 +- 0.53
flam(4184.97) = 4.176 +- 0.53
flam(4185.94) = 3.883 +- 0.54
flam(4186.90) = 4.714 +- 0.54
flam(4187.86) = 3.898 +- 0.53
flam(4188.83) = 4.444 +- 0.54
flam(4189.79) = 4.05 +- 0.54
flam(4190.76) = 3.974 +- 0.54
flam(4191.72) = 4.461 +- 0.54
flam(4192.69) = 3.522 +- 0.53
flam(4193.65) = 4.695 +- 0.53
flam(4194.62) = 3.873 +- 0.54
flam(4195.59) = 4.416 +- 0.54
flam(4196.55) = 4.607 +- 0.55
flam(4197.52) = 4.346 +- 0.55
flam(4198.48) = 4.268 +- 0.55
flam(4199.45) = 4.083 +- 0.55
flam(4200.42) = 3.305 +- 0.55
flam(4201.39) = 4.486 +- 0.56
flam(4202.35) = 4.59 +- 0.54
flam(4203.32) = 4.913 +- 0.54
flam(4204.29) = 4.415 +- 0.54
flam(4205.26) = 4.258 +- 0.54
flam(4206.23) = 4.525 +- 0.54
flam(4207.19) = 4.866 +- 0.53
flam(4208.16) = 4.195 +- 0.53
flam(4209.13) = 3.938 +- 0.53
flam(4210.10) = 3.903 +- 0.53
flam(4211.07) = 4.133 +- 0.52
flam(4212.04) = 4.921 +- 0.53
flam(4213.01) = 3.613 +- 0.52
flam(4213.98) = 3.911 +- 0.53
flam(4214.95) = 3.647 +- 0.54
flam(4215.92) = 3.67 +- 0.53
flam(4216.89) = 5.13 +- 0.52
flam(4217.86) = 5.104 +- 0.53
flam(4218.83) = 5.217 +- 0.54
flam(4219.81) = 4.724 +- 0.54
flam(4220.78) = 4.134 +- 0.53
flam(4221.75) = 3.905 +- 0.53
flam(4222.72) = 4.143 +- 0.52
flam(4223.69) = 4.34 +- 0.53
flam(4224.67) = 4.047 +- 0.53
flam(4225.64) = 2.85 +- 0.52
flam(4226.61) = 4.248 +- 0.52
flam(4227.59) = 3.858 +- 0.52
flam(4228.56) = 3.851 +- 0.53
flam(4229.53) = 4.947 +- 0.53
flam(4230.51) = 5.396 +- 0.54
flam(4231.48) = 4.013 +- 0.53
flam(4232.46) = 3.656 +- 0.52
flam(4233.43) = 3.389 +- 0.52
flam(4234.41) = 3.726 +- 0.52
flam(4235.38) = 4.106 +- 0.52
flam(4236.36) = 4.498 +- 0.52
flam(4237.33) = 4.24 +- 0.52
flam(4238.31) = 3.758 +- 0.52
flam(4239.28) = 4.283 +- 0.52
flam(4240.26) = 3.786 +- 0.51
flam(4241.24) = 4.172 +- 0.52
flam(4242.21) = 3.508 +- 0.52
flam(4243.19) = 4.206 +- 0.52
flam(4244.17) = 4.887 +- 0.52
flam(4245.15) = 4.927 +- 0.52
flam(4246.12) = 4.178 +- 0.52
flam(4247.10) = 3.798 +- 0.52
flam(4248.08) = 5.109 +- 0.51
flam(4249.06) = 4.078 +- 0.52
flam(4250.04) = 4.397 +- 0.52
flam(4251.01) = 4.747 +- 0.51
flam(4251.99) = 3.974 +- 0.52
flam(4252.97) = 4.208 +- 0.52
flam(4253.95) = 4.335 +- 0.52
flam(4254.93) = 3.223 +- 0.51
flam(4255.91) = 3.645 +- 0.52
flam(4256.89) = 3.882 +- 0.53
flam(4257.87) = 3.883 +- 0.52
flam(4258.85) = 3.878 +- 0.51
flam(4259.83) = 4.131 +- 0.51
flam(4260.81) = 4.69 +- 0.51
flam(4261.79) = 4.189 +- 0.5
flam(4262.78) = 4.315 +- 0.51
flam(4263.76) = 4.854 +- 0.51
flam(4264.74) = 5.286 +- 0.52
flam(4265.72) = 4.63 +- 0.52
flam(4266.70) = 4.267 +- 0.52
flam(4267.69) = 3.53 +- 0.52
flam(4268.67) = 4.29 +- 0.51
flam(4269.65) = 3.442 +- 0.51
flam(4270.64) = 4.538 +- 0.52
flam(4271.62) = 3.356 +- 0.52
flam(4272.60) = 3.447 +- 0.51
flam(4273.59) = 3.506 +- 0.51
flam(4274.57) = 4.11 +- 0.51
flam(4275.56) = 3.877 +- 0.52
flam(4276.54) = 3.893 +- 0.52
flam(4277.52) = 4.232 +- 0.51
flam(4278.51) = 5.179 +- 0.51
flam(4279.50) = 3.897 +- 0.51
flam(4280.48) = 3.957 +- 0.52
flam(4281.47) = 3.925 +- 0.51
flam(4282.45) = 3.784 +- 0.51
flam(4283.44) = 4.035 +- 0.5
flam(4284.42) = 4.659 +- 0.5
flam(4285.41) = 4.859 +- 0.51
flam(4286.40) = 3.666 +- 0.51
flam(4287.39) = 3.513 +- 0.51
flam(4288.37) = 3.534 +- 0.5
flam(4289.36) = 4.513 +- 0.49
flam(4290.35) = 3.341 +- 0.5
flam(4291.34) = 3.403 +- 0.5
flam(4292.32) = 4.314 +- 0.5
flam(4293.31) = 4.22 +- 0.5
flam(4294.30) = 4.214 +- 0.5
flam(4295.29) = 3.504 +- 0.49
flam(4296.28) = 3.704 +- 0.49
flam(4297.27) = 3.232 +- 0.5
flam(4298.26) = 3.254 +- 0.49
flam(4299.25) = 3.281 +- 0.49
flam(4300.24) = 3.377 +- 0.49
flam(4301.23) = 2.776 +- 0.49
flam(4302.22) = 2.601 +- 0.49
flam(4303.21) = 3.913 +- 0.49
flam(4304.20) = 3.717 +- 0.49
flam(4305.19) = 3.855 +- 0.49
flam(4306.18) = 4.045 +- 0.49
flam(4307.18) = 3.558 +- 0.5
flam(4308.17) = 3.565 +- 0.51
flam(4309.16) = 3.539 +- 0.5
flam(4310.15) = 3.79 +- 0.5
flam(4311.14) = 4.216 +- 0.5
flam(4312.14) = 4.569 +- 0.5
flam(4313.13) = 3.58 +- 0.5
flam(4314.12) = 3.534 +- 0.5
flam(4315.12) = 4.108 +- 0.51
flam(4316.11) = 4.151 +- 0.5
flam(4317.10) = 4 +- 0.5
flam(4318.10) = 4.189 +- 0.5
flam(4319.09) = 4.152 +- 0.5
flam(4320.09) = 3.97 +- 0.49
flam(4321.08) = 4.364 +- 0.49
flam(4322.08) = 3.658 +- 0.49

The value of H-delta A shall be 3.8 angstrom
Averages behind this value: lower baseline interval 4.17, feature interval 3.69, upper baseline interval 4.02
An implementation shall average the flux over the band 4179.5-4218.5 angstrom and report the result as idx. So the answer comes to 4.23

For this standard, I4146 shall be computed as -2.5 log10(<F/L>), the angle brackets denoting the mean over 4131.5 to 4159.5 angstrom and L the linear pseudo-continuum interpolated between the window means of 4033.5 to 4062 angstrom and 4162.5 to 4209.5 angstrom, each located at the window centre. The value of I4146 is 0.05 mag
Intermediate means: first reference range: 4.33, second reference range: 4.11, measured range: 3.99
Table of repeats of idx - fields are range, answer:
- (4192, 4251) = 4.23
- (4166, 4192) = 3.94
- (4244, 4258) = 4.21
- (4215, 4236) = 4.2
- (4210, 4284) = 4.15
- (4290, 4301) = 3.61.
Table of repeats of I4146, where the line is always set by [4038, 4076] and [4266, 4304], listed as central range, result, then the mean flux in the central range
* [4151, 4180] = 0.03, 3.91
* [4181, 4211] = -0.07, 4.24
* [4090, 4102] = 0.14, 3.65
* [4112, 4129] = 0.07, 3.83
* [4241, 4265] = -0.10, 4.25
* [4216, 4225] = -0.14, 4.49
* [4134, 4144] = 0.03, 3.98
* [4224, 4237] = -0.04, 4.05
